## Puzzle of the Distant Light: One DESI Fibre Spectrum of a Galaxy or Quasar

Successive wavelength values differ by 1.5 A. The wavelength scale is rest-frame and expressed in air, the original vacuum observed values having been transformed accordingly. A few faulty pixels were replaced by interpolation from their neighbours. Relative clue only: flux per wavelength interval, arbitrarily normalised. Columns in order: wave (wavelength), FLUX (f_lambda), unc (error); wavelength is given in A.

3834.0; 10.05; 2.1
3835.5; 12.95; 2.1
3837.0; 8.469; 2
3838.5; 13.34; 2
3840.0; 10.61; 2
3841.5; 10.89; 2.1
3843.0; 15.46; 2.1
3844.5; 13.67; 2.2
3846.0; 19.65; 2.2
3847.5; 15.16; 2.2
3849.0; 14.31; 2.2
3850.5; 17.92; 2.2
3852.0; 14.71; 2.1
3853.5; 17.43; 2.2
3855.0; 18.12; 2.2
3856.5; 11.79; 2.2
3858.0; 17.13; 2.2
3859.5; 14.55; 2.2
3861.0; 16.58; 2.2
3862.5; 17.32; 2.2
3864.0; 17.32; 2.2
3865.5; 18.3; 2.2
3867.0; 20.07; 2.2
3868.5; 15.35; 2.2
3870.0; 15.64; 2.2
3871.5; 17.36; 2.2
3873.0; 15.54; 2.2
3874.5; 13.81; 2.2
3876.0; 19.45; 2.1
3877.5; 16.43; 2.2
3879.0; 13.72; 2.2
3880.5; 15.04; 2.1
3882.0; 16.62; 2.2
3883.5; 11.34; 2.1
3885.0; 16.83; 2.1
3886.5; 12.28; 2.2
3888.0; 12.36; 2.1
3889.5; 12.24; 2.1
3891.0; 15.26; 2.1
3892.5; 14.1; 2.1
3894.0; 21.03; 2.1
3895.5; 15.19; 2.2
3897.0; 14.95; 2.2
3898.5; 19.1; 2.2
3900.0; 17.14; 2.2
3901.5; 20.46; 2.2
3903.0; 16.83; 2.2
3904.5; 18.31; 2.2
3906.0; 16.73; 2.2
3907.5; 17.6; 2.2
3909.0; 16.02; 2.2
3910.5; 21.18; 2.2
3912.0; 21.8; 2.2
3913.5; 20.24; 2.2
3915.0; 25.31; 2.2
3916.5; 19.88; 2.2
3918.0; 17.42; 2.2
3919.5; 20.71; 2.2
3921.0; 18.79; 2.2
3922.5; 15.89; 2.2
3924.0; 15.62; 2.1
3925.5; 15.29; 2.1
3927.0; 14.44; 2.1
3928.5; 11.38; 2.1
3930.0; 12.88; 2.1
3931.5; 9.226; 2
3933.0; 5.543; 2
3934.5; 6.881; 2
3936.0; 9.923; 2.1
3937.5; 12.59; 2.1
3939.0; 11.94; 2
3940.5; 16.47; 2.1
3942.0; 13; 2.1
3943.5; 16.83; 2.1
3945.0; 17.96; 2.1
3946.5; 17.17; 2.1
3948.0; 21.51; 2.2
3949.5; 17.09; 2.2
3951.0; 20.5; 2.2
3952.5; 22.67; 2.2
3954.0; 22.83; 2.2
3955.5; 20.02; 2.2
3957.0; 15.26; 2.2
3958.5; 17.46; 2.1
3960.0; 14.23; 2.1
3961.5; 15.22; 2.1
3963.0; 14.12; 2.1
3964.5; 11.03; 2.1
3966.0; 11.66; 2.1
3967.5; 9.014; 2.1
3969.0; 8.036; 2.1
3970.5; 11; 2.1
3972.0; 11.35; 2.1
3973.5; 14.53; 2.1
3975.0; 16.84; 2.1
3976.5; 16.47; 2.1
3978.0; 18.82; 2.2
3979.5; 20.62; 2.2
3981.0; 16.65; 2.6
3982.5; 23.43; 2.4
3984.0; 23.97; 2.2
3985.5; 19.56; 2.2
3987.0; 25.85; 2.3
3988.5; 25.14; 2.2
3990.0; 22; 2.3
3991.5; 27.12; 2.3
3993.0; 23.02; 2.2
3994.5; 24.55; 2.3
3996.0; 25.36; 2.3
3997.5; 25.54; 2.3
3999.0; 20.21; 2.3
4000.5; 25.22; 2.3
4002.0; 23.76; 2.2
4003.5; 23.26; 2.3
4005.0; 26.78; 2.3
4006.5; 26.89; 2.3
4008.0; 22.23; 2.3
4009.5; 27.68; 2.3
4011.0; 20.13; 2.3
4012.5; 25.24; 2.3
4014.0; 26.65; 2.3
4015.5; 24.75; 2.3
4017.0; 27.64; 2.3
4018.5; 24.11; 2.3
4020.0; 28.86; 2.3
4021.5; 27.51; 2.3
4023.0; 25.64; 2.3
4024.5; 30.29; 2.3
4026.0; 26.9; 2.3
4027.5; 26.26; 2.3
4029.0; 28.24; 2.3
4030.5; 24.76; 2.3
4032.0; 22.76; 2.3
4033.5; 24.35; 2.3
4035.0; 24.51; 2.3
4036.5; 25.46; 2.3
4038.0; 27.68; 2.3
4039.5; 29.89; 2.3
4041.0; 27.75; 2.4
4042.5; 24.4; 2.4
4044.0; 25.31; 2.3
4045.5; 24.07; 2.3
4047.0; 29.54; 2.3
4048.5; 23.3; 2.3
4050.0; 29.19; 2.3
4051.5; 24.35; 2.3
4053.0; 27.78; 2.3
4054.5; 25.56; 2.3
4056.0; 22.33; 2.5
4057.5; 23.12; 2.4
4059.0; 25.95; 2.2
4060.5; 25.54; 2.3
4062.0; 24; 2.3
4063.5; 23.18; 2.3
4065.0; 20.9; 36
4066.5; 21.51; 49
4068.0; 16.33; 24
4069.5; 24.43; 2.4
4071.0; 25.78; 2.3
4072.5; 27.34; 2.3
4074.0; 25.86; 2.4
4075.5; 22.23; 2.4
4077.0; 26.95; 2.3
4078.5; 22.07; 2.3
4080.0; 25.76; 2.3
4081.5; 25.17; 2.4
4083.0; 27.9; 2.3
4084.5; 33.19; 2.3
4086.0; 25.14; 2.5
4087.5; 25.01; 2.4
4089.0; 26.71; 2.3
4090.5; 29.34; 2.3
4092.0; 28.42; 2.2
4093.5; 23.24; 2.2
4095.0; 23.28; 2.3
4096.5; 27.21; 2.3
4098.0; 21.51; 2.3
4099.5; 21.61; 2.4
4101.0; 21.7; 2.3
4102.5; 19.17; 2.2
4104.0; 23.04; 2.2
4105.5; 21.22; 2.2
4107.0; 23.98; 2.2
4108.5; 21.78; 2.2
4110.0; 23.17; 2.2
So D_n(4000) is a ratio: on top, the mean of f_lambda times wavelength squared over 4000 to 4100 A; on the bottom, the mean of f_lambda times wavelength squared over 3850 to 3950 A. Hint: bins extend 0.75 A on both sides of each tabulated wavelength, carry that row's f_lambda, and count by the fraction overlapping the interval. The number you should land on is 1.7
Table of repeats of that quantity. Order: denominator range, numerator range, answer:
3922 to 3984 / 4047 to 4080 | 1.71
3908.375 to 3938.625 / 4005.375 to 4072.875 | 1.73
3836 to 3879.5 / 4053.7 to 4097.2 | 1.79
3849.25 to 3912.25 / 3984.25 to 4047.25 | 1.66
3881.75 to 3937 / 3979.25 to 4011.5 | 1.56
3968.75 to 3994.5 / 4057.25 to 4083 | 1.29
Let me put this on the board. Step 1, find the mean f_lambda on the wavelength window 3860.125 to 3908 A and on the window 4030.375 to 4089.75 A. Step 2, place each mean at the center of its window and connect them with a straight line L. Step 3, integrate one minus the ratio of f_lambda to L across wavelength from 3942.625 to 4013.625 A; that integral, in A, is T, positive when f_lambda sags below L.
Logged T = 4.7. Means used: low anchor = 16.2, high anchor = 25.2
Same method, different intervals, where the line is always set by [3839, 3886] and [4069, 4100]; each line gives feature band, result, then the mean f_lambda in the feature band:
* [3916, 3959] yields 7.6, 15.7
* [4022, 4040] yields -2.4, 26.4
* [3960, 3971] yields 4.7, 11.6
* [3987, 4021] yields -4.3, 24.9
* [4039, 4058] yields -1.4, 25.9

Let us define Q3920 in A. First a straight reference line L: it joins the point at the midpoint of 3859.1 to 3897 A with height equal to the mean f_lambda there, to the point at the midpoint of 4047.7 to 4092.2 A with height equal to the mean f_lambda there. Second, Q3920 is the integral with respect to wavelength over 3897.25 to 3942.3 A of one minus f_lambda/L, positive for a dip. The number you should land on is 4.3 A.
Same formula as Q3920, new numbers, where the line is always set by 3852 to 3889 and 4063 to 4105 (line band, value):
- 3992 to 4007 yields -2.5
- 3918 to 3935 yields 4.1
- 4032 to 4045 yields -1.9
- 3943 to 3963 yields 0.9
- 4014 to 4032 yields -3.8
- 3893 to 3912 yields -1.0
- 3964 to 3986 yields 5.0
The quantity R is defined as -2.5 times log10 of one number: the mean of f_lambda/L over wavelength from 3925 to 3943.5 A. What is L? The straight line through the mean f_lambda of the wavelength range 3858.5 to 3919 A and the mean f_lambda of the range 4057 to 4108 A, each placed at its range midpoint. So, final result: 0.50 mag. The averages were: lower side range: 16.9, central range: 11.8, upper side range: 24.3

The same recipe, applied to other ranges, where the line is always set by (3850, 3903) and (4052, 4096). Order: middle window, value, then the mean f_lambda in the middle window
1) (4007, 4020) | -0.130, 25.1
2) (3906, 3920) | -0.122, 19.8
